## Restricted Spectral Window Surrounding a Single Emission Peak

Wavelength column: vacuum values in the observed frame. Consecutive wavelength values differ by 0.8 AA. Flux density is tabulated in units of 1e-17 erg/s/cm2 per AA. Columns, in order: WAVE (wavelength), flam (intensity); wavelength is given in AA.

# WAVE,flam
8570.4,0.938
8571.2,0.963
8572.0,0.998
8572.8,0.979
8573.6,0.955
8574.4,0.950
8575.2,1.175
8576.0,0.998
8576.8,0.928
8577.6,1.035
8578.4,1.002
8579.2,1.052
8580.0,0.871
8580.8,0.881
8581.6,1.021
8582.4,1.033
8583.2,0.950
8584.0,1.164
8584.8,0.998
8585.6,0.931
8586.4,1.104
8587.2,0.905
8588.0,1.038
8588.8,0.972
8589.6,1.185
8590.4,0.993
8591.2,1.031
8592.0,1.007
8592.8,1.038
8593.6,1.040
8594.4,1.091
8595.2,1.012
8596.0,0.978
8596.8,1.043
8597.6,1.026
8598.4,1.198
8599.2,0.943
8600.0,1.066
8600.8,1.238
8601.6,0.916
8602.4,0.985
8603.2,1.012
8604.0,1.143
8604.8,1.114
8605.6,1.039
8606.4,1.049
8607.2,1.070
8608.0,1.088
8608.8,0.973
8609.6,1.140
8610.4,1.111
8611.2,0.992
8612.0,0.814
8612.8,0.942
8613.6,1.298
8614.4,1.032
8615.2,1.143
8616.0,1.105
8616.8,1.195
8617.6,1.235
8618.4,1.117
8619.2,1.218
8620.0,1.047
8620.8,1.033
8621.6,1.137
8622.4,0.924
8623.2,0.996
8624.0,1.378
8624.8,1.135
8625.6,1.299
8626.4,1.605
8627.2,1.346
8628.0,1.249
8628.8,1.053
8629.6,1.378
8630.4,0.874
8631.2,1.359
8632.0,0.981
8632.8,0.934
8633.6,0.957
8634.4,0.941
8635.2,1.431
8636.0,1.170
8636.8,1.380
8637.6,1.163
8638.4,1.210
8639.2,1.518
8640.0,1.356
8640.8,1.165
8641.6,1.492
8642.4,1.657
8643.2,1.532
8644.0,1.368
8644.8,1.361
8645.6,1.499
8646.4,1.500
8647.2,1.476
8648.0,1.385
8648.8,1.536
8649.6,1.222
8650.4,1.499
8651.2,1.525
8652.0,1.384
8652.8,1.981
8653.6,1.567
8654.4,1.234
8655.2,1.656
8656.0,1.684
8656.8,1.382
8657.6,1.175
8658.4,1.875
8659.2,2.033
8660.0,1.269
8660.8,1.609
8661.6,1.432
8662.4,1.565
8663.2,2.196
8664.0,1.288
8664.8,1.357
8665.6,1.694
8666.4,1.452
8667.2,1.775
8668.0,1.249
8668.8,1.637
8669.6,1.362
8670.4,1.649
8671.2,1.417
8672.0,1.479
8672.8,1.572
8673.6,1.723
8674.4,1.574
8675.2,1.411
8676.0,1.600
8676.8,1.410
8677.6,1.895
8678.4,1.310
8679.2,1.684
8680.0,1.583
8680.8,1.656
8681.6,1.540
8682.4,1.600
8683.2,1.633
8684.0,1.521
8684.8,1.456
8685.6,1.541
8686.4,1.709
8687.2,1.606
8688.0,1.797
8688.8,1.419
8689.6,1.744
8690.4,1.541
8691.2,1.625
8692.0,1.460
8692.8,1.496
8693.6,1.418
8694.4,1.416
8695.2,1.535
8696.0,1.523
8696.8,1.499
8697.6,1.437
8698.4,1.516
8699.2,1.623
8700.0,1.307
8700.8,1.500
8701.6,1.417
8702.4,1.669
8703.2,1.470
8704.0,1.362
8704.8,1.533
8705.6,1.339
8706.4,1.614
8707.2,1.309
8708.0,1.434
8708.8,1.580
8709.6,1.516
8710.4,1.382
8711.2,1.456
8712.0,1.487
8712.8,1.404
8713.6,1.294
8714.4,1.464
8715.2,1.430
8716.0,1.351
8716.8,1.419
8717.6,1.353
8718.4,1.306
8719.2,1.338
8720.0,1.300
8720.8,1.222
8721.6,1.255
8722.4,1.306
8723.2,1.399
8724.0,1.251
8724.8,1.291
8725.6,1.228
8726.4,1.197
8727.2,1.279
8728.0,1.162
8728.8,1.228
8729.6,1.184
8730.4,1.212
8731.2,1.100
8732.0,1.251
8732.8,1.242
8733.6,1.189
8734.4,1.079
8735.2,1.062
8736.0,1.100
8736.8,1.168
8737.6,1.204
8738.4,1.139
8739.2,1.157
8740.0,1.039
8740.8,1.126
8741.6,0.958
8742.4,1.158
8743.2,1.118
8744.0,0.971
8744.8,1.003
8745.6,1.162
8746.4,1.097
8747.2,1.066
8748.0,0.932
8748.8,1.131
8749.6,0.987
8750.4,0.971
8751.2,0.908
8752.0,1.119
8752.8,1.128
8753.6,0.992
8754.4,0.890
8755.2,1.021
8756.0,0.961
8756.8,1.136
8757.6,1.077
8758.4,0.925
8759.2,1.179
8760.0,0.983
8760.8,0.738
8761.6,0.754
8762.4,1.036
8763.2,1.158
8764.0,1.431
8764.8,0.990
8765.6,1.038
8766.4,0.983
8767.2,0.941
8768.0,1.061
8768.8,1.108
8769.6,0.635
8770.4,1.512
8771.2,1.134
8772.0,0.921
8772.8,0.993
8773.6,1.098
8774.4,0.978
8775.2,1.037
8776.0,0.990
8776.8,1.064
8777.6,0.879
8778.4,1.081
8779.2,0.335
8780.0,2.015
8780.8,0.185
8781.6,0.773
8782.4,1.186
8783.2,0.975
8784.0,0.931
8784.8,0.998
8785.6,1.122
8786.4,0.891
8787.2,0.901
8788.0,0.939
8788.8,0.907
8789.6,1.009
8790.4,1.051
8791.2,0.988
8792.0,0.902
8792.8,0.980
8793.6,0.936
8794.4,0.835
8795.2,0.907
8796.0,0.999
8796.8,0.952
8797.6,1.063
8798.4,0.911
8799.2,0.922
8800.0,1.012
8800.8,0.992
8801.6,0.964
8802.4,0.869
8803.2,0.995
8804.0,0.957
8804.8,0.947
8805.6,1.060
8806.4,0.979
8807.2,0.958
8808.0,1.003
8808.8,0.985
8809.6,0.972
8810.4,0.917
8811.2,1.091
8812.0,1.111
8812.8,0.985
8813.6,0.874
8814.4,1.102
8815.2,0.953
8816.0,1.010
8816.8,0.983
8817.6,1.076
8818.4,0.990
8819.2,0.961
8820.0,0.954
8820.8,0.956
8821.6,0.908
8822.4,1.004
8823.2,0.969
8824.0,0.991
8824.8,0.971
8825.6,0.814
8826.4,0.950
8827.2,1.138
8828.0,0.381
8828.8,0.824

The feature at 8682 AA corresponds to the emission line Mg II 2798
